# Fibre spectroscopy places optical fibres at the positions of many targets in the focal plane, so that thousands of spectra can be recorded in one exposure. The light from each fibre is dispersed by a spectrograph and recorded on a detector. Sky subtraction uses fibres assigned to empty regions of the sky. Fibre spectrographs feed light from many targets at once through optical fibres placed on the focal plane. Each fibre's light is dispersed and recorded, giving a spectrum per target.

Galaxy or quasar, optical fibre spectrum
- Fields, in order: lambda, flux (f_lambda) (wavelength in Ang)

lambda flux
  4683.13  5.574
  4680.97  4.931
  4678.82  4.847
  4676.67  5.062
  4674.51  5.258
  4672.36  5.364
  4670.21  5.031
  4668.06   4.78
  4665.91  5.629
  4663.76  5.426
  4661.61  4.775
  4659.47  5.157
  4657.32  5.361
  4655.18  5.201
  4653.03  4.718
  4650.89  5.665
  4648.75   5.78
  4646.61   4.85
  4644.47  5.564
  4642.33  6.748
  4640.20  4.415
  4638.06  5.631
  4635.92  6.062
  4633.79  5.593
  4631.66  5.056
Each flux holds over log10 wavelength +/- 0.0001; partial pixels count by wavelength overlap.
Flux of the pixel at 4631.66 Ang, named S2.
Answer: 5.056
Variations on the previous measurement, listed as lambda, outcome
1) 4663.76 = 5.426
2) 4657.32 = 5.361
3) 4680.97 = 4.931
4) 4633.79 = 5.593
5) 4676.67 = 5.062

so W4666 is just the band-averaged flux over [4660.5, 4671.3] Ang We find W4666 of 5.13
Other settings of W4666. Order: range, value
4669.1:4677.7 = 5.18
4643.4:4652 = 5.46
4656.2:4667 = 5.27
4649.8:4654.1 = 5.2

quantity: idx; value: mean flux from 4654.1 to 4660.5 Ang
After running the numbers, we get 5.23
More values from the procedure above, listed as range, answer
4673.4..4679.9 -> 5.06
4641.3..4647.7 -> 5.71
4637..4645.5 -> 5.59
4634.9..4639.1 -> 5.84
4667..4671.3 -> 4.91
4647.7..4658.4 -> 5.34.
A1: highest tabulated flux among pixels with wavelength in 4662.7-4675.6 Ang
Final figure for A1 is 5.629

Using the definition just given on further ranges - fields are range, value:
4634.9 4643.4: 6.748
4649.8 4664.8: 5.665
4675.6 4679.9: 5.062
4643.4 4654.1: 5.78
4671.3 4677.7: 5.364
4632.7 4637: 6.062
